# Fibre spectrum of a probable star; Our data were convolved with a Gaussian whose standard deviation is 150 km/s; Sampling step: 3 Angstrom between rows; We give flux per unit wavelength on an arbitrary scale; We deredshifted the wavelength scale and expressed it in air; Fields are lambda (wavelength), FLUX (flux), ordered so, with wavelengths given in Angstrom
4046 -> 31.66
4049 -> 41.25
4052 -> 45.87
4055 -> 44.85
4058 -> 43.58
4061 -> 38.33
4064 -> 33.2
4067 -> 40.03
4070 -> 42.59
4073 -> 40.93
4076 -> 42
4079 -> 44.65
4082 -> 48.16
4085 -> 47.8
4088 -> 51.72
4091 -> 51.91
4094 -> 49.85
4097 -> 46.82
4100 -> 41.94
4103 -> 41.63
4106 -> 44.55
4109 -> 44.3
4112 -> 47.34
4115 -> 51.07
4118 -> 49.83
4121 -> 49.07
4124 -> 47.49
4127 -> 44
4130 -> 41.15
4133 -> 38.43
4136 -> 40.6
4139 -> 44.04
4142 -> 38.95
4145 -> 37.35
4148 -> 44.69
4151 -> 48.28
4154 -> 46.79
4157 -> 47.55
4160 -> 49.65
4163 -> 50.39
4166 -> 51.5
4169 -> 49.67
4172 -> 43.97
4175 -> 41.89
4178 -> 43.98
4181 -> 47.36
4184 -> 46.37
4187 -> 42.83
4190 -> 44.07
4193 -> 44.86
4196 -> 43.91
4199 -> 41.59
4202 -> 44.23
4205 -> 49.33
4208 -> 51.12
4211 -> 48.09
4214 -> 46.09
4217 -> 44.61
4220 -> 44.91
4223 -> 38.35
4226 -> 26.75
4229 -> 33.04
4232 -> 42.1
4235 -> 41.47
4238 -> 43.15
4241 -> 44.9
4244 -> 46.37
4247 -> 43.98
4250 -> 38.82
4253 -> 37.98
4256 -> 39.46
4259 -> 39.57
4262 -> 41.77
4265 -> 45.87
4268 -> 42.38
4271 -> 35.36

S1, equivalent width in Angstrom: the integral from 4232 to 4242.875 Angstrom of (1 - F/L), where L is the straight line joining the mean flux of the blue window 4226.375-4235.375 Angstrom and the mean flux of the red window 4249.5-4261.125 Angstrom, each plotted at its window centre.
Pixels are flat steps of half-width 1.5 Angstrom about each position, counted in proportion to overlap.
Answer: -1.60 Angstrom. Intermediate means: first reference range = 37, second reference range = 39.1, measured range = 43.1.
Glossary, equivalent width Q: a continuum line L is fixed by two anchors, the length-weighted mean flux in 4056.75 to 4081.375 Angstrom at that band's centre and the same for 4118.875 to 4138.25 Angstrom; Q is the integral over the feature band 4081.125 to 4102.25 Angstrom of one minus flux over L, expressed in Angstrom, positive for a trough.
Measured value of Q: -3.1 Angstrom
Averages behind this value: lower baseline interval 40.9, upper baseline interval 43.7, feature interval 48.1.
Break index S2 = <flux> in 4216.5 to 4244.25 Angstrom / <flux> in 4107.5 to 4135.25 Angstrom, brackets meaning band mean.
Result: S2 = 0.88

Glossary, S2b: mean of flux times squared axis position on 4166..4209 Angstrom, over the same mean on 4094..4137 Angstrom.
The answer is 1.0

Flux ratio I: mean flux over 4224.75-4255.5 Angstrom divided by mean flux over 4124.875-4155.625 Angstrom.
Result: 0.9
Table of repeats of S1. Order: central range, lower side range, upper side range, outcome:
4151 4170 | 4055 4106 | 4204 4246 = -2.5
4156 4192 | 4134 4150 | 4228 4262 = -4.7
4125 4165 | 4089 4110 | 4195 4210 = 1.7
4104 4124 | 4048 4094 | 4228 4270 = -1.9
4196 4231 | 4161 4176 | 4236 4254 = 1.7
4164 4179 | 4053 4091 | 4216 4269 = -1.6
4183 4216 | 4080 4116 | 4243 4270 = -1.6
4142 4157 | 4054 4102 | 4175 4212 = 0.3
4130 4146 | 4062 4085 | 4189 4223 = 1.3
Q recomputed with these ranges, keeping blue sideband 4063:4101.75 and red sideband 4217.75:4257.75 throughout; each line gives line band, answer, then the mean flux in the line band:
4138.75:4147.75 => 0.59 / 40.2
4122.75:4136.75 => 0.36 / 42.3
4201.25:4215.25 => -2.36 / 48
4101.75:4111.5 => 0.04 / 43.9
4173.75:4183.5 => -0.63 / 44.7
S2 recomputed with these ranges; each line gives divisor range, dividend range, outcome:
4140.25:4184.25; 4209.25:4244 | 0.91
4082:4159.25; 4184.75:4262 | 0.93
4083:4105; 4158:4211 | 0.98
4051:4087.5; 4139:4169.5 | 1.08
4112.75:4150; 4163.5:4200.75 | 1.03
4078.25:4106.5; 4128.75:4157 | 0.90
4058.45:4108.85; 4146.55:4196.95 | 1.05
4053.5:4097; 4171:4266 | 0.97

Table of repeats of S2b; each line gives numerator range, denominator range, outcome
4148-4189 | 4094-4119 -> 1.05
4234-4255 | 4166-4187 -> 0.96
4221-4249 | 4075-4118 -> 0.91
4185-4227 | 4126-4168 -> 1.01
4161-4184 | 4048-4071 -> 1.21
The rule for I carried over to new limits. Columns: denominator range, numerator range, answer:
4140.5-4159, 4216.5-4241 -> 0.89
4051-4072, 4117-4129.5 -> 1.14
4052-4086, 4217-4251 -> 0.96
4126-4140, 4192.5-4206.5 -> 1.08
